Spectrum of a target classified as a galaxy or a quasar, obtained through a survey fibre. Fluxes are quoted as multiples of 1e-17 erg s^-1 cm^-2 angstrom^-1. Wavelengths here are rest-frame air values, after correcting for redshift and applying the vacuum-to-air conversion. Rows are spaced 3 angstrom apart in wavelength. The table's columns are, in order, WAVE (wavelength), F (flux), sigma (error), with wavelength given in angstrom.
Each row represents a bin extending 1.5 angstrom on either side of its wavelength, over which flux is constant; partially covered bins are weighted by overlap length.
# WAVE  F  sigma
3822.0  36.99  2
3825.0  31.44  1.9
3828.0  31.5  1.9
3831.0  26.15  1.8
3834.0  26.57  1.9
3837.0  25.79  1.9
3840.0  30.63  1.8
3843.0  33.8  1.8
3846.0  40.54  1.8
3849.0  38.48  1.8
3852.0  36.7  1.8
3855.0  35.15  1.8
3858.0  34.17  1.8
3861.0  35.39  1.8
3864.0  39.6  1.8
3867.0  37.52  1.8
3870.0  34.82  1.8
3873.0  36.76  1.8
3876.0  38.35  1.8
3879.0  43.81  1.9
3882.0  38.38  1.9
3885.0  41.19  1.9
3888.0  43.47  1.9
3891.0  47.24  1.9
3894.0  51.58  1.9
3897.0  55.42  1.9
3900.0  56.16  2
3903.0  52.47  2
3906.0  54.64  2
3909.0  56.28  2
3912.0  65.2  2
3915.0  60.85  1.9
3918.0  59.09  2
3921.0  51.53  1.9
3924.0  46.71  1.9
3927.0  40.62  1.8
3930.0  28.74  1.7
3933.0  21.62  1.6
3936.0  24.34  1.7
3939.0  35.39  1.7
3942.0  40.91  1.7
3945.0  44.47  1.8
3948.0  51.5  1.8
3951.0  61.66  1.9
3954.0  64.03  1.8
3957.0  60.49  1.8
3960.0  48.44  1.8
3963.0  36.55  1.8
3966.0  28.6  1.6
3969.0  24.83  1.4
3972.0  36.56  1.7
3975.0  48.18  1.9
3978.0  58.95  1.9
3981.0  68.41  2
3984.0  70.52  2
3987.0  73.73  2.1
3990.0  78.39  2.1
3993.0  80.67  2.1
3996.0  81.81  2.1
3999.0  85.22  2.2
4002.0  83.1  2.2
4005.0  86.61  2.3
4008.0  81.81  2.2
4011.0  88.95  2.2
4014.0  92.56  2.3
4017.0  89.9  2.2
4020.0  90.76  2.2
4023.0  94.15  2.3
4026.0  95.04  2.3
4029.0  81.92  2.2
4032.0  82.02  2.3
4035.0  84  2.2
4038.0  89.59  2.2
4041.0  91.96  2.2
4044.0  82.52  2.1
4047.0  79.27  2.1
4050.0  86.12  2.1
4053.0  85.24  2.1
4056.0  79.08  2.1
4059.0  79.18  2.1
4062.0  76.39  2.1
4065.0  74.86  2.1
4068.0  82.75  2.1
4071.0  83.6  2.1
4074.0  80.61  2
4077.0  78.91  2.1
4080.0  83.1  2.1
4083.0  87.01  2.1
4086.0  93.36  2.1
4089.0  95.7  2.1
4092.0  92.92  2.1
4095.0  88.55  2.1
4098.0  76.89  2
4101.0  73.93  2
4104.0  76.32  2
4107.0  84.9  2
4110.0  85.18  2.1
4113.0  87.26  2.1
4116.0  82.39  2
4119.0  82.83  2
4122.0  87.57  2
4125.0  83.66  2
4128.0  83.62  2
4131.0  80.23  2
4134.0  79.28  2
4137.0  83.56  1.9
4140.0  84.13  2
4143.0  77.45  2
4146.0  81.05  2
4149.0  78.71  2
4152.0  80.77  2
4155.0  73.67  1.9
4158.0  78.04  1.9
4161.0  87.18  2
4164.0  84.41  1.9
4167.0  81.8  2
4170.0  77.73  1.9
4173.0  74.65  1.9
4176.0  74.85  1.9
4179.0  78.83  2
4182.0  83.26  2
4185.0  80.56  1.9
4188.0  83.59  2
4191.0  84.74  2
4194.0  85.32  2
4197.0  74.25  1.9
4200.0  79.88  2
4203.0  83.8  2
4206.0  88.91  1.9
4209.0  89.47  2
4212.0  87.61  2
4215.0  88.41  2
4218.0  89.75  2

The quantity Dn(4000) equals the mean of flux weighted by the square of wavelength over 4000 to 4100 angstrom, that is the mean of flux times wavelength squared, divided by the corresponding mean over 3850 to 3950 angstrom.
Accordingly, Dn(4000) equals 2.1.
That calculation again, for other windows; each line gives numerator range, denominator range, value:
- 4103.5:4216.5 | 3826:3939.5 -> 2.30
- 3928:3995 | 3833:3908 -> 1.28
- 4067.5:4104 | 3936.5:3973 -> 2.05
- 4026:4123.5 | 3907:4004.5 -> 1.64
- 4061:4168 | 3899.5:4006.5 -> 1.63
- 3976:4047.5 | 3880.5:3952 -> 1.85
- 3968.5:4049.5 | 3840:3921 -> 1.87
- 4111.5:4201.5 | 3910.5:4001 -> 1.69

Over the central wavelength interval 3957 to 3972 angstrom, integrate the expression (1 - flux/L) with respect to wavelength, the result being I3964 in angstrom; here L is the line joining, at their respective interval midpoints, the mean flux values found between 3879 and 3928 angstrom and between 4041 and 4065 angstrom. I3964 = 6.1 angstrom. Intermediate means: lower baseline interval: 51.2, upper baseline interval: 81.4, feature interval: 37.4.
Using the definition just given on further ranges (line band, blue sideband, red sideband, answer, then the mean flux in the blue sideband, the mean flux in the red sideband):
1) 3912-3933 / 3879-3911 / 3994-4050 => 3.6 angstrom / 49.7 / 86.7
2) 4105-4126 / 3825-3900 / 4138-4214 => -3.3 angstrom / 37.9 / 81.4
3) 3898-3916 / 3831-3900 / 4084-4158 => -4.6 angstrom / 38.5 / 83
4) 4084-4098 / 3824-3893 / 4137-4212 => -4.3 angstrom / 36.1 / 81.3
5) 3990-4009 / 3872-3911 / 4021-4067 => -2.4 angstrom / 47.7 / 84.1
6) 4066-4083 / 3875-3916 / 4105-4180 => -2.2 angstrom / 50.4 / 81.3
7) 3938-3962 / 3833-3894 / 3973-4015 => 4.7 angstrom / 37.4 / 76.4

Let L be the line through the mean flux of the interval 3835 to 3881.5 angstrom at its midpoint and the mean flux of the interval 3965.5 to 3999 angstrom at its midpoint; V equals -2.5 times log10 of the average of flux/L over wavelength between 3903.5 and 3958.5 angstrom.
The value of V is 0.05 mag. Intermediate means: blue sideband 36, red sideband 61.2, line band 48.3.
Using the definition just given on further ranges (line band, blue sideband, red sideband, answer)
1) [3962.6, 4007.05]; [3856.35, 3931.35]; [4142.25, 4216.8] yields -0.11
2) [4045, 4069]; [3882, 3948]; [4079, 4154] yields -0.11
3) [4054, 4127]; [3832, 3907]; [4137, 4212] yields -0.19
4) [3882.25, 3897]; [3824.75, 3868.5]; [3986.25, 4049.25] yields 0.01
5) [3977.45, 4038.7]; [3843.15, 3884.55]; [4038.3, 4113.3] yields -0.20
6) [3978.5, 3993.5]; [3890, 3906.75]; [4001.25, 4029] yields 0.10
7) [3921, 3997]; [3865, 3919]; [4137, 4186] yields 0.13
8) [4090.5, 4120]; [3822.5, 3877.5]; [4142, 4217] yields -0.17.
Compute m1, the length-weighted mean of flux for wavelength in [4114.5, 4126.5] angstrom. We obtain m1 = 84.1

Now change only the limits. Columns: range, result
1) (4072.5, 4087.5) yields 84.6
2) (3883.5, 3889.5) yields 42.3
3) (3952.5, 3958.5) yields 62.3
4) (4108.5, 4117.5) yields 84.9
